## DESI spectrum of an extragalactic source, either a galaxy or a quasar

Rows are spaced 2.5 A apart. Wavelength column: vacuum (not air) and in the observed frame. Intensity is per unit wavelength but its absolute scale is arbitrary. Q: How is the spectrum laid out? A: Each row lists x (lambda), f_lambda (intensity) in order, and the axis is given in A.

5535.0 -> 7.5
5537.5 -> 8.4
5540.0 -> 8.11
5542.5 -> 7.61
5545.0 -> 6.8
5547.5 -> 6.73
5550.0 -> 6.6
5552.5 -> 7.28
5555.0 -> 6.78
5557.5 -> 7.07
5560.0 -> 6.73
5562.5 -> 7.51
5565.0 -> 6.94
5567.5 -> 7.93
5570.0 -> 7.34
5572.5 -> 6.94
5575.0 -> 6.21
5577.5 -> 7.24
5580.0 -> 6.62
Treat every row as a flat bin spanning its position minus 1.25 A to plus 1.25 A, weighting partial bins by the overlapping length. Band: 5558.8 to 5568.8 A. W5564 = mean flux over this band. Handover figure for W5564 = 7.28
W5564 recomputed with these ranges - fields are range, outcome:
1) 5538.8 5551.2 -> 7.17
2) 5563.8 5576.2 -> 7.08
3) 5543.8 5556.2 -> 6.84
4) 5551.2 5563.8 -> 7.07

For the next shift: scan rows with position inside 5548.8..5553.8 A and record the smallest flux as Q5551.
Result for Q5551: 6.6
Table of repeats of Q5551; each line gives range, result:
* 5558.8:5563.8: 6.73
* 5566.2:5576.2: 6.21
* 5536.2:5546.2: 6.8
